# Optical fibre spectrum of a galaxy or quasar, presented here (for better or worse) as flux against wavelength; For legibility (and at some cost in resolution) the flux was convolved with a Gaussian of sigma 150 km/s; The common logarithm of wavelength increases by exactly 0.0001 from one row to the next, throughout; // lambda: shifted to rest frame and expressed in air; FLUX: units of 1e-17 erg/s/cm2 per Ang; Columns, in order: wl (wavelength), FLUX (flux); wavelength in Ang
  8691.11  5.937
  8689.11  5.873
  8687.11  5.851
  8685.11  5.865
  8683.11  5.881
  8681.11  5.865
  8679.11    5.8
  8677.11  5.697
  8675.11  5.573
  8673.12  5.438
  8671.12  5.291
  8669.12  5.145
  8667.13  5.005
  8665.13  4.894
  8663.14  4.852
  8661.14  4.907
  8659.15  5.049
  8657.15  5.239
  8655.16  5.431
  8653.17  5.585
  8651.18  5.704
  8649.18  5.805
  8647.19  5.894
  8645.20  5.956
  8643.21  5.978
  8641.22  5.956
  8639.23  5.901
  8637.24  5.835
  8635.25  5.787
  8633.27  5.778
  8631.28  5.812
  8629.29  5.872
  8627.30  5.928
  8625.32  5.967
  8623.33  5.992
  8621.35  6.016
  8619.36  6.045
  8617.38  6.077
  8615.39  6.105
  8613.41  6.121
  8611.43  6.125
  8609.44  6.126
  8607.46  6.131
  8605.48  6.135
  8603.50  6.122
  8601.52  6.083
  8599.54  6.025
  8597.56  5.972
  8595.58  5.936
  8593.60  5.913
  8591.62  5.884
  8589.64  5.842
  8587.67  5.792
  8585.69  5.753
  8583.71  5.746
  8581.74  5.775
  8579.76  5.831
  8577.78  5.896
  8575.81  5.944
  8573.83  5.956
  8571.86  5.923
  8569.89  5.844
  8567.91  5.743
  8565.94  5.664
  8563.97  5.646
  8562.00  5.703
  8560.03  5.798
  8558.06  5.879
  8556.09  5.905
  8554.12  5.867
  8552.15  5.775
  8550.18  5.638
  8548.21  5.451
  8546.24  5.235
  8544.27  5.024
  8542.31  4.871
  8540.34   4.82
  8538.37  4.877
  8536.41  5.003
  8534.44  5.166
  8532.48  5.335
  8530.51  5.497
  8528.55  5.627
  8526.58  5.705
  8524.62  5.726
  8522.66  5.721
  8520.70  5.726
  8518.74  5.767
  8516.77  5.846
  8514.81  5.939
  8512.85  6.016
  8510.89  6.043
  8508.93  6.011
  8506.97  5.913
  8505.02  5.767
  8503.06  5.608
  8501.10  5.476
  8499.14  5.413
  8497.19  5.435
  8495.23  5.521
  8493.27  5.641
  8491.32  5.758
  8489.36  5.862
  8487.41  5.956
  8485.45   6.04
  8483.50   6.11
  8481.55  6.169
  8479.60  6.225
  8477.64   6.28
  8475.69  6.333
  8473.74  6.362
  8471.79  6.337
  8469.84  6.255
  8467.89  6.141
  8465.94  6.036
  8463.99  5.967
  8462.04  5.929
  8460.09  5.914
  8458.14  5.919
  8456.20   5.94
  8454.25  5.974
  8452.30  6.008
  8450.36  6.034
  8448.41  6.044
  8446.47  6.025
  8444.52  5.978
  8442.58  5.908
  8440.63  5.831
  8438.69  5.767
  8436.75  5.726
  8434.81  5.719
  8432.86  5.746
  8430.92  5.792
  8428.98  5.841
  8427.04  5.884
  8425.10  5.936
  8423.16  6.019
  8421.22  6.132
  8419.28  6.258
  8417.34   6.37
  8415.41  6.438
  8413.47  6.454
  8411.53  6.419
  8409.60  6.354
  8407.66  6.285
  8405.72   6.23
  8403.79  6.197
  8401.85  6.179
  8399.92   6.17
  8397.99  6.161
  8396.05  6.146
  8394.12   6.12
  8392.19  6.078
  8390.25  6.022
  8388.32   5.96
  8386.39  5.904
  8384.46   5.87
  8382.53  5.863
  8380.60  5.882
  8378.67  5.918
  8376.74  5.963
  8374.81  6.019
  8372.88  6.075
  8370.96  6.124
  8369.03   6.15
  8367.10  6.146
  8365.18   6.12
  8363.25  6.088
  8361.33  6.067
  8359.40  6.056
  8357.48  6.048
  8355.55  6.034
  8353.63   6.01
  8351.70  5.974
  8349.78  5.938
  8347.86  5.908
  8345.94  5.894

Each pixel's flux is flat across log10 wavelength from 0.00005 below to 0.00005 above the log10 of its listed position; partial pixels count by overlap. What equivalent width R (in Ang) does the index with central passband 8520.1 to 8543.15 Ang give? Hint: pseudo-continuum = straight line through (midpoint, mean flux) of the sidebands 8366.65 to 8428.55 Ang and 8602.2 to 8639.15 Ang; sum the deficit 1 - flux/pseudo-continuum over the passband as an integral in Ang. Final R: 2.7 Ang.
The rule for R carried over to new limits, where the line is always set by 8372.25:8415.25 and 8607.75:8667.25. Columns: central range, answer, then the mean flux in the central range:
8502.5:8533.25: 0.8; 5.77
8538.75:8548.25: 1.4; 5.03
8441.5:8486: -0.6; 6.08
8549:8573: 0.3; 5.78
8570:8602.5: -0.4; 5.89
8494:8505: 0.8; 5.51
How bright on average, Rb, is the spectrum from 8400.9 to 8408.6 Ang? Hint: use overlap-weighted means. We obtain 6.22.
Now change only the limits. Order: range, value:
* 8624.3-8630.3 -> 5.92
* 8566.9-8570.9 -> 5.79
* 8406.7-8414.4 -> 6.38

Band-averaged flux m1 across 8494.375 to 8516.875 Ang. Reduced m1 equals 5.75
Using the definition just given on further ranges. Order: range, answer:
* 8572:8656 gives 5.92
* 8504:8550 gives 5.53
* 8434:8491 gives 6.03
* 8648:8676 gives 5.28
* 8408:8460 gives 6.02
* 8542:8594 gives 5.72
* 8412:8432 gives 6.12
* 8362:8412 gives 6.09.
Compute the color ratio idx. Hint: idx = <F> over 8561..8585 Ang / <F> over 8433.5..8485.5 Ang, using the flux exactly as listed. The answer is 0.96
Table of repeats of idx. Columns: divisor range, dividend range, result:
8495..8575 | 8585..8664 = 1.04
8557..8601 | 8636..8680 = 0.94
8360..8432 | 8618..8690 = 0.93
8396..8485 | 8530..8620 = 0.94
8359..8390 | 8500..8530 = 0.96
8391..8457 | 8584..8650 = 0.98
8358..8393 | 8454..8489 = 1.01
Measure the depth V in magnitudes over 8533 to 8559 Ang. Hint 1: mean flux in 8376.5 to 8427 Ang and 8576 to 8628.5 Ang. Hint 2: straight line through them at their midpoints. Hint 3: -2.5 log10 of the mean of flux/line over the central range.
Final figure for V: 0.128 mag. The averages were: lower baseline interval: 6.13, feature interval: 5.35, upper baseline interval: 5.97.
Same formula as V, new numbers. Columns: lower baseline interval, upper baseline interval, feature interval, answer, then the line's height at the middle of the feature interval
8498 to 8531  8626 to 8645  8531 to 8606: 0.03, 5.81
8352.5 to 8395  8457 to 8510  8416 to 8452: 0.00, 5.98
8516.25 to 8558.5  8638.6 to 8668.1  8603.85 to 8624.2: -0.12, 5.47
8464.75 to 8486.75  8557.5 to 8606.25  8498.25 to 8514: 0.06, 6.11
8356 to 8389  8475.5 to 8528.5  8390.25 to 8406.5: -0.03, 5.98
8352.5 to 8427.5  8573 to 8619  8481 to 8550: 0.08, 6.02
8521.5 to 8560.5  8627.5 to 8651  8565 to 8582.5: -0.05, 5.58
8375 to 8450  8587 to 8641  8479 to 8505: 0.04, 6.02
